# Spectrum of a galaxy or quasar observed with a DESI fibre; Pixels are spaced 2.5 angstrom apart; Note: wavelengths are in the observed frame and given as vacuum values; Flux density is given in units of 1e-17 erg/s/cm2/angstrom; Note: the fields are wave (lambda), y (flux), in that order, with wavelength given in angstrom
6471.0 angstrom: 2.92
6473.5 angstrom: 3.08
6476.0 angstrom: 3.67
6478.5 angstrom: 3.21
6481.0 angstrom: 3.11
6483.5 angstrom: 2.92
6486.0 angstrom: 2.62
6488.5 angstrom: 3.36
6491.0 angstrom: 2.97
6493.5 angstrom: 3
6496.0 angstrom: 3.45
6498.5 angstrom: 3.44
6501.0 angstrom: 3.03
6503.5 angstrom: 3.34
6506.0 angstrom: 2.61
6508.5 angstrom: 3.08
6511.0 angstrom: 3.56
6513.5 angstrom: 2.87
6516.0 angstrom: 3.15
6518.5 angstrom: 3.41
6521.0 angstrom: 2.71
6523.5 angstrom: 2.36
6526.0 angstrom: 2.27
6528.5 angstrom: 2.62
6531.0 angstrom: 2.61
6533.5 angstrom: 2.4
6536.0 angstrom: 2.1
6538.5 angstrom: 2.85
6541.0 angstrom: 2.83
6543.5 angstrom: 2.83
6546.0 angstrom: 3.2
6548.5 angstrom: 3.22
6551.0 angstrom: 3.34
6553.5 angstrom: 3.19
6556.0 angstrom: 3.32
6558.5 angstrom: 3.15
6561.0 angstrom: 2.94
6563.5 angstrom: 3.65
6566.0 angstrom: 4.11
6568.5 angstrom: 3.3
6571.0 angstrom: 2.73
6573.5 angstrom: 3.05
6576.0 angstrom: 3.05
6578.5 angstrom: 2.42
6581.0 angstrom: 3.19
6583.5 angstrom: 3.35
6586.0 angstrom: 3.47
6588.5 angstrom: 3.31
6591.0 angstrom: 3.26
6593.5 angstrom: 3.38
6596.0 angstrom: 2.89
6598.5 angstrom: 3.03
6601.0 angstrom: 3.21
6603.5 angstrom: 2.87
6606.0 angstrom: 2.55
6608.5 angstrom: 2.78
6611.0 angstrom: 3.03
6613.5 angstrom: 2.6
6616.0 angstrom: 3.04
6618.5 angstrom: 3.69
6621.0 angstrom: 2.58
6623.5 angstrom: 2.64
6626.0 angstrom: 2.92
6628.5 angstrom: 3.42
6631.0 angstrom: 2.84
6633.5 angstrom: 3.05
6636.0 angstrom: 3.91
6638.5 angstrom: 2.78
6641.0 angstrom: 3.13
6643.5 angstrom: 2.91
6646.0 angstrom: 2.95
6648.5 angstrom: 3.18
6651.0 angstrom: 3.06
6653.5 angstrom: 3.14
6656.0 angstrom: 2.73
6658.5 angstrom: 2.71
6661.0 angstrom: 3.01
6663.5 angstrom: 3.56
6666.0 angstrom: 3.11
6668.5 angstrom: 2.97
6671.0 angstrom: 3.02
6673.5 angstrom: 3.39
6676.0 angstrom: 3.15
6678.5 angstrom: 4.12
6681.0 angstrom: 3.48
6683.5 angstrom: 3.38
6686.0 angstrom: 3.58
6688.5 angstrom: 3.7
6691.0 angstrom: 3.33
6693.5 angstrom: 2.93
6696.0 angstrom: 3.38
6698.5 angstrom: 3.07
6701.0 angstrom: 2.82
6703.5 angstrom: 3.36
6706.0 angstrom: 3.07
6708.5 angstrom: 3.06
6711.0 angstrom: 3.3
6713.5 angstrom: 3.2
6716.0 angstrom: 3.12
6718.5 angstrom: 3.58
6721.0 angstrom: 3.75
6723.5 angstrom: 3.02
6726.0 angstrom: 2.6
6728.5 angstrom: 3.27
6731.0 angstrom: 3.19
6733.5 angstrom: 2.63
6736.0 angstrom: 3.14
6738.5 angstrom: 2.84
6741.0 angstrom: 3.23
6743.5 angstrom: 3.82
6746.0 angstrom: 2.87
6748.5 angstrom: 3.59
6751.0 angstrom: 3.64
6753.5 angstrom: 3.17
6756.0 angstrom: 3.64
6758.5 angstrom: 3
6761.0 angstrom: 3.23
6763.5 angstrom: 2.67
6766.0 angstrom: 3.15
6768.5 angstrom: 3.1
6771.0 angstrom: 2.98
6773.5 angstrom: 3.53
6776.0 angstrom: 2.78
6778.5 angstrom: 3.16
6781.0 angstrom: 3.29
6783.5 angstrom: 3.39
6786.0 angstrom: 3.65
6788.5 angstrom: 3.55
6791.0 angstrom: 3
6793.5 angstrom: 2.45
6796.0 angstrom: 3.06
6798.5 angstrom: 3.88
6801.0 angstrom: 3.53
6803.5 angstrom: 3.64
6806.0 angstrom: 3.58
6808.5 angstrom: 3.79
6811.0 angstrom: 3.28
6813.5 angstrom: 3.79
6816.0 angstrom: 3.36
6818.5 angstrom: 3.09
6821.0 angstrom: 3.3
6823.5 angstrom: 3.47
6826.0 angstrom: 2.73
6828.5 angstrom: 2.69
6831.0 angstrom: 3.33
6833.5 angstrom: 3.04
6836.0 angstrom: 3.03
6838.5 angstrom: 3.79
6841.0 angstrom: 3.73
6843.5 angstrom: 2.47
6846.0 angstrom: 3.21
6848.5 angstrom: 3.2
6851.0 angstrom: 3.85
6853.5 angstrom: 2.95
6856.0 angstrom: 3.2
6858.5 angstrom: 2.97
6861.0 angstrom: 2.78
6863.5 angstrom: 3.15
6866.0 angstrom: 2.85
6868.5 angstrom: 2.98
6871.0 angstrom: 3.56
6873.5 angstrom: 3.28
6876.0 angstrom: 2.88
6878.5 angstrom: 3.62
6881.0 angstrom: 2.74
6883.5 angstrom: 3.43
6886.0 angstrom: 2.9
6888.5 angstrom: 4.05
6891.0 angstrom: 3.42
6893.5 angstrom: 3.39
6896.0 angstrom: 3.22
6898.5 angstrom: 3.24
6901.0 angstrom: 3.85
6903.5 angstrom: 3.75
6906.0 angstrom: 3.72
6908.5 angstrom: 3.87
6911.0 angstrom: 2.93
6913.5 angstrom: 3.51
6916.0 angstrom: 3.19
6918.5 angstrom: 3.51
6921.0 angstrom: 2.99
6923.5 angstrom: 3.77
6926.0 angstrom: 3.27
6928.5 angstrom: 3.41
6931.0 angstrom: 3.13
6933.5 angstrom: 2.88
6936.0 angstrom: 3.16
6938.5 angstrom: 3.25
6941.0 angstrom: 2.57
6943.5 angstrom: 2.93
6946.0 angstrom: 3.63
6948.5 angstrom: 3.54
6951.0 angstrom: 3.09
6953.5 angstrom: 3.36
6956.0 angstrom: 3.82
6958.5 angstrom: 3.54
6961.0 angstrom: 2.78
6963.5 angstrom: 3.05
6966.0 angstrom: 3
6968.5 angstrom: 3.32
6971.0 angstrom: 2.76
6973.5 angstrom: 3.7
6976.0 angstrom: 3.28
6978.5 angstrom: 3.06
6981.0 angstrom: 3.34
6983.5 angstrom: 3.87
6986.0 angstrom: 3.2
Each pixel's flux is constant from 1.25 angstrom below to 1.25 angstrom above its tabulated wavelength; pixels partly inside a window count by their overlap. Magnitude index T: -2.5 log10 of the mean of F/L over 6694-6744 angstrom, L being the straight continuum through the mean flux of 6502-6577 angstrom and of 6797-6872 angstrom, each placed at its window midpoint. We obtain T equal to 0.002 mag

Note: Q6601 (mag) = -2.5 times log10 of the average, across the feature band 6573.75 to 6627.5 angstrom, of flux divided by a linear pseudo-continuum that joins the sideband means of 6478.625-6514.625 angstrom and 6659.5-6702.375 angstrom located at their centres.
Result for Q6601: 0.07 mag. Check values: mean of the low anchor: 3.1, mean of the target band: 3.01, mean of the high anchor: 3.29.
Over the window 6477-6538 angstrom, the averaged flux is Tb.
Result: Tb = 2.93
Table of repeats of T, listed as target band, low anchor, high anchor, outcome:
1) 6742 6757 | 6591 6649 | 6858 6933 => -0.10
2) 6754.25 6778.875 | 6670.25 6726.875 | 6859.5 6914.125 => 0.06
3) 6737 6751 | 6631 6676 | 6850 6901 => -0.05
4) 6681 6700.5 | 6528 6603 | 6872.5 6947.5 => -0.06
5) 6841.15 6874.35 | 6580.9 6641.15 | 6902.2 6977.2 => 0.04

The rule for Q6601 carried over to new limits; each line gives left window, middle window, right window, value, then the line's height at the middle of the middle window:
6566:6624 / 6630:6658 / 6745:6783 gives 0.01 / 3.09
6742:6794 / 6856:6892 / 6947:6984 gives 0.03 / 3.26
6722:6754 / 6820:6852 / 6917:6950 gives -0.01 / 3.2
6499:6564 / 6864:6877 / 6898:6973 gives 0.04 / 3.24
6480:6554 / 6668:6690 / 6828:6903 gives -0.12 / 3.08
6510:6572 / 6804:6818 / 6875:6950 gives -0.10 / 3.23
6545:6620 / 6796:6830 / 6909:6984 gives -0.06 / 3.21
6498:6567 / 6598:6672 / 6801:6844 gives 0.04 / 3.11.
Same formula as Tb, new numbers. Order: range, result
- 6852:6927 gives 3.3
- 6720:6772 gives 3.17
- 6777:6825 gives 3.38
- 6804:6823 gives 3.46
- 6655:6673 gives 3.04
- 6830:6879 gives 3.19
